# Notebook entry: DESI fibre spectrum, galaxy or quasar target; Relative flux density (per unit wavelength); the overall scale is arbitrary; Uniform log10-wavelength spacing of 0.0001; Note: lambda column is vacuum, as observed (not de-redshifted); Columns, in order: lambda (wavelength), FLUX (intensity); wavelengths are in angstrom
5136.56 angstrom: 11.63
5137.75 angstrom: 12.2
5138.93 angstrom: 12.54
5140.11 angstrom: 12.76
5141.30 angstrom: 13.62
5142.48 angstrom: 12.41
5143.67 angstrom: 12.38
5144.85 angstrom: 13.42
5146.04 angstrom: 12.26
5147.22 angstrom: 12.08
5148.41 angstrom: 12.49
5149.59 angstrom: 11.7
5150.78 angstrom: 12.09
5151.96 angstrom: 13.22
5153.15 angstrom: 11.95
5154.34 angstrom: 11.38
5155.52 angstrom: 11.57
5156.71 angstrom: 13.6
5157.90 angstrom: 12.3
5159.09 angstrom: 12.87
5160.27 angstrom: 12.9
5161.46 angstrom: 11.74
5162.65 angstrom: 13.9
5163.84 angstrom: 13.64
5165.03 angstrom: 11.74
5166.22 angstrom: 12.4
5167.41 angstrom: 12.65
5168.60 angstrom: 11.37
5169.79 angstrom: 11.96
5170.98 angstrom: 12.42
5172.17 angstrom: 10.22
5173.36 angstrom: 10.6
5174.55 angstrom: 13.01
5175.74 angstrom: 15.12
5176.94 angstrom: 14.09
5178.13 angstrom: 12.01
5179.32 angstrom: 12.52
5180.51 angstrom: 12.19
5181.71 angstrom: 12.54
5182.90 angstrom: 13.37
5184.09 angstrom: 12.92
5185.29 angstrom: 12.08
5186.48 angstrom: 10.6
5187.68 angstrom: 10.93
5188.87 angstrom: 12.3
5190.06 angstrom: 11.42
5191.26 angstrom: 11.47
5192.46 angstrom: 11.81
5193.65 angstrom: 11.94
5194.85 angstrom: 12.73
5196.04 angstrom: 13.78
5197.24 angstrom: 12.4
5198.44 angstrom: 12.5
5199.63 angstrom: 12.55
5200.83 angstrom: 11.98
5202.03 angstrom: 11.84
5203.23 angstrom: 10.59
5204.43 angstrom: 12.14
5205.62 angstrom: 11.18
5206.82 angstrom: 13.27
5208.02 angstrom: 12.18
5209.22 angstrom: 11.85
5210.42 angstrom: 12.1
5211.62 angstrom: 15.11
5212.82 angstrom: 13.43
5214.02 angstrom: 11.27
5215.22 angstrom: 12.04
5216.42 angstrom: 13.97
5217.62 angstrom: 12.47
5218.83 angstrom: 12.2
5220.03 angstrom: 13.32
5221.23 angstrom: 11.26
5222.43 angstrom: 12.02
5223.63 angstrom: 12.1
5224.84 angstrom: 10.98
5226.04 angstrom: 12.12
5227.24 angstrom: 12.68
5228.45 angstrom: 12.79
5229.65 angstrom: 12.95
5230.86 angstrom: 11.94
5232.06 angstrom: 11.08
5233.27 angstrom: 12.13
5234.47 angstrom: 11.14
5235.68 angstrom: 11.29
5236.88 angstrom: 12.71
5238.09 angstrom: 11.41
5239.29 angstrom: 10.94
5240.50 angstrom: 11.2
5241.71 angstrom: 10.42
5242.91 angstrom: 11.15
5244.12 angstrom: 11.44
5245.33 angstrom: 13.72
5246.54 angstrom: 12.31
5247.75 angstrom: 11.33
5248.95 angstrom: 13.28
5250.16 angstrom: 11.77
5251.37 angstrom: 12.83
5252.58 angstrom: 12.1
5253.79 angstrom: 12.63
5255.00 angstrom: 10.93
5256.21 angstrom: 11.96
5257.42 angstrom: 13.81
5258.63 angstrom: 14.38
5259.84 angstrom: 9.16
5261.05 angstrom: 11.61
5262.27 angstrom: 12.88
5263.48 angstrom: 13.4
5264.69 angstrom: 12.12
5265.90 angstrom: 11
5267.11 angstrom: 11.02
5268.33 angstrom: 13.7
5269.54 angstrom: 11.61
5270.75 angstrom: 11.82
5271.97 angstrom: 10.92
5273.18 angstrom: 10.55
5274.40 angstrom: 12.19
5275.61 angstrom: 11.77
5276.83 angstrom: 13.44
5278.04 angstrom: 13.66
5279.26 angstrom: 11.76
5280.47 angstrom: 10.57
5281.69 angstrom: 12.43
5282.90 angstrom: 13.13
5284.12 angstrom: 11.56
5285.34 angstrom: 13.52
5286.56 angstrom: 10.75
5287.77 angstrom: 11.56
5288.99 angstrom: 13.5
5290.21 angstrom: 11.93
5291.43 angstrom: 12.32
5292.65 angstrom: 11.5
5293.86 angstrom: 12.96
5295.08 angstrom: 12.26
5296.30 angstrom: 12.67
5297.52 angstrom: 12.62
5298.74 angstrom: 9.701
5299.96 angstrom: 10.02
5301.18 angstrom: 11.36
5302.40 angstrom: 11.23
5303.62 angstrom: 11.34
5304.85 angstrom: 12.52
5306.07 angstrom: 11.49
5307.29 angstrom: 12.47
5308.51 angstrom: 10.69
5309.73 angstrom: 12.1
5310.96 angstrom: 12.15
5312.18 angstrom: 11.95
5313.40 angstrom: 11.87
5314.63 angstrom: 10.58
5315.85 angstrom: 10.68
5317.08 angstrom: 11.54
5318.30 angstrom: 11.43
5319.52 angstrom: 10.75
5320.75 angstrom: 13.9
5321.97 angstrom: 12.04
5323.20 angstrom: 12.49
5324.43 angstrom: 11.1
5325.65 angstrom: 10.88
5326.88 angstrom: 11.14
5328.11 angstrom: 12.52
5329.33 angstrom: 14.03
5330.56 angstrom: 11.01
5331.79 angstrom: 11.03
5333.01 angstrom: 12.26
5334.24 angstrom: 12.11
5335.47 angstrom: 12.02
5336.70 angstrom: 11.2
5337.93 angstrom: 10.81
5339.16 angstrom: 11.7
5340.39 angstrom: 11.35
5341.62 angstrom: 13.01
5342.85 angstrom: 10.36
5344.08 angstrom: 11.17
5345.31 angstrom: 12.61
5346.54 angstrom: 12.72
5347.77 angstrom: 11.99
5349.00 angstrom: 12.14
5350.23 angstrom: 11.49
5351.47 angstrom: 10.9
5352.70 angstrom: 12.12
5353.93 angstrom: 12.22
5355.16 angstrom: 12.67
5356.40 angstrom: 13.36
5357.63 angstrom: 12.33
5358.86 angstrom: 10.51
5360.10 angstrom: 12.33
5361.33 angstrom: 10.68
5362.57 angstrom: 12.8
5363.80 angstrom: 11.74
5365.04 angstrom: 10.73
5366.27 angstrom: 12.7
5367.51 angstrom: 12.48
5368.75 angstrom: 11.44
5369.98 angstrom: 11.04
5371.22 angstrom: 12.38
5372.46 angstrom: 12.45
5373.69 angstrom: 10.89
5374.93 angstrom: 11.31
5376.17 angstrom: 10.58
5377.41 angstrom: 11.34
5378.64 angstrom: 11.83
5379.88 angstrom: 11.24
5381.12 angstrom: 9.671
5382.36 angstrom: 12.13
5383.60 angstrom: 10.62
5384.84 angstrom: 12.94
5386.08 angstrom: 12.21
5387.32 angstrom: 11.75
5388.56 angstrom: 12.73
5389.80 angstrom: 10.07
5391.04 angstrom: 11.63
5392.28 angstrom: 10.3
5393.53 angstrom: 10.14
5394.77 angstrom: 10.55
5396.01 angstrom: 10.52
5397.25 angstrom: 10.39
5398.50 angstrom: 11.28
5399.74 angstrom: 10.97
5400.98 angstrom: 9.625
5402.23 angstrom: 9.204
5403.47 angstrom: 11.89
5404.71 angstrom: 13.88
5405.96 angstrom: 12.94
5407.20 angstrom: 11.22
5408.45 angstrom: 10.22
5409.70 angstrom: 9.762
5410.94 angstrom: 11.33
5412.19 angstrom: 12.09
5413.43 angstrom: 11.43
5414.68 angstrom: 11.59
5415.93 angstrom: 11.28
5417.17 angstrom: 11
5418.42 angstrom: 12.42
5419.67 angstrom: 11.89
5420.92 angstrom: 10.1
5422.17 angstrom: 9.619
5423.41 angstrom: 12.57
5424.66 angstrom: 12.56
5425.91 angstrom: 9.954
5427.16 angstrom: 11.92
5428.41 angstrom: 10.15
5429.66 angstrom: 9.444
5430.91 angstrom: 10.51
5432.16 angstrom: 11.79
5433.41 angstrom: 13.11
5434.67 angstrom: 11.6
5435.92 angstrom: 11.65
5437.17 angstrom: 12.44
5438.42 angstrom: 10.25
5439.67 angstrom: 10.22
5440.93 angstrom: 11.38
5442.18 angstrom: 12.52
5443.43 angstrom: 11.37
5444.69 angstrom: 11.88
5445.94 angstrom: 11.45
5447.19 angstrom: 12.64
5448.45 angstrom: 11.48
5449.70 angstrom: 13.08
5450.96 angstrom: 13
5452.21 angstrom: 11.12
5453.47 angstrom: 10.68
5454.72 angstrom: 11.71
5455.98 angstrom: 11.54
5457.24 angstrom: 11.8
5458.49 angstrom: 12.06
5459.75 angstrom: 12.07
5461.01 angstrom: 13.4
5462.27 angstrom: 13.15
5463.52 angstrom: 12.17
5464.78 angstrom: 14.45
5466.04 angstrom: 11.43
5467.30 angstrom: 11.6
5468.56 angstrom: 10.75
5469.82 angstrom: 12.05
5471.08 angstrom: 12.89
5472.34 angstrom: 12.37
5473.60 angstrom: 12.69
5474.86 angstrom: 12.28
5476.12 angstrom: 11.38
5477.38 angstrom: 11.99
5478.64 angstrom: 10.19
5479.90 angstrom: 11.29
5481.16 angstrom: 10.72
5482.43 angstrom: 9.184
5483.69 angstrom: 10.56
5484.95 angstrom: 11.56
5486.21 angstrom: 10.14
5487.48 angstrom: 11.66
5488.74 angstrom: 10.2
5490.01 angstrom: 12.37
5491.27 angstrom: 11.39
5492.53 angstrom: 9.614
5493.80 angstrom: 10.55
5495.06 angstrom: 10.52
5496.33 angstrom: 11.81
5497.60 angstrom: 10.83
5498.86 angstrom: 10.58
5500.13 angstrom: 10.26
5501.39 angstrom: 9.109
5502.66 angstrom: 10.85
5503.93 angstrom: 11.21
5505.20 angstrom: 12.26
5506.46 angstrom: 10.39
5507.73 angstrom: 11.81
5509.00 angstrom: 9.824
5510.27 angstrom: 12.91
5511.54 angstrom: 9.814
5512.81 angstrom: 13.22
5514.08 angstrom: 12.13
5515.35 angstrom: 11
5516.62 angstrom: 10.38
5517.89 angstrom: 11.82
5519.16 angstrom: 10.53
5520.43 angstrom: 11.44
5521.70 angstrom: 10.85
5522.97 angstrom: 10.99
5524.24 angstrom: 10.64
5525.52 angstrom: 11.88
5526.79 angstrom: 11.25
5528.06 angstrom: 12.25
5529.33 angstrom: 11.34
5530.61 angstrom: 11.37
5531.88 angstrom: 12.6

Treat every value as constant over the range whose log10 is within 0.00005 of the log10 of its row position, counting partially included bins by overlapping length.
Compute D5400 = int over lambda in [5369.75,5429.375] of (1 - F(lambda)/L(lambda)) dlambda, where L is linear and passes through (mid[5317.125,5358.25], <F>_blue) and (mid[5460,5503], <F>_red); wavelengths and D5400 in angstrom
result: 2.2 angstrom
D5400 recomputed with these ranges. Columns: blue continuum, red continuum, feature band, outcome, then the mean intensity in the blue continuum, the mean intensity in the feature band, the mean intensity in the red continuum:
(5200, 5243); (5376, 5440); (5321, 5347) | -0.6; 12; 11.8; 11.2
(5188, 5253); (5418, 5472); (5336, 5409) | 2.0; 12.1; 11.5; 11.7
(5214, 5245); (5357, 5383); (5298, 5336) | 0.2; 11.9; 11.6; 11.6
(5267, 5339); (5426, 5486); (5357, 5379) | 0.2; 11.8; 11.6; 11.7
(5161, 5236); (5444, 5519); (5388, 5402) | 1.2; 12.3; 10.7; 11.5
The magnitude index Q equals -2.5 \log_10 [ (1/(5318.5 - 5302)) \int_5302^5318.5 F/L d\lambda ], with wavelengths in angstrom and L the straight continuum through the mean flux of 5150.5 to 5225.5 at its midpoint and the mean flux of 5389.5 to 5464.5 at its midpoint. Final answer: 0.03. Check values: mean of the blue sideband 12.3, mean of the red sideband 11.4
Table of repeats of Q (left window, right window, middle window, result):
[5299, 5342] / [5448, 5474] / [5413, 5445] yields 0.07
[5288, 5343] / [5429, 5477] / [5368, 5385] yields 0.04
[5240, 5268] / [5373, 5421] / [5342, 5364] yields -0.04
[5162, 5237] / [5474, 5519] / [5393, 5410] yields 0.05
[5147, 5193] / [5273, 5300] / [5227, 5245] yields 0.04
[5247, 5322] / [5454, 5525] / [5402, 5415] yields 0.01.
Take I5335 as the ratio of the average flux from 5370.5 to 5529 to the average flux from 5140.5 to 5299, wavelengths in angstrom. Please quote 0.93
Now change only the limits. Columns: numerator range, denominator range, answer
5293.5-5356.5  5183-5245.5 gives 0.97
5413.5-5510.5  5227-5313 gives 0.96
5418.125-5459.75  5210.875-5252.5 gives 0.95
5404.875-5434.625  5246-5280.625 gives 0.93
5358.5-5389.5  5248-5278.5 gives 0.95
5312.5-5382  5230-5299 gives 0.98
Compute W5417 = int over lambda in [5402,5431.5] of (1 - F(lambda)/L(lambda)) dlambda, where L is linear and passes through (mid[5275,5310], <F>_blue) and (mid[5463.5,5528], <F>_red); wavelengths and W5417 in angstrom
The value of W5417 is 0.7 angstrom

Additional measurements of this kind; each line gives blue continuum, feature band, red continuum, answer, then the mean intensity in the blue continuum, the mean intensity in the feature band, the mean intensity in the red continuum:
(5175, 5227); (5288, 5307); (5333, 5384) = 0.2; 12.3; 11.8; 11.7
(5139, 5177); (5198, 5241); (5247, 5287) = 0.5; 12.5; 12.1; 12.1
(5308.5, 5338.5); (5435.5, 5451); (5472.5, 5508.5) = -0.8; 11.7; 11.8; 11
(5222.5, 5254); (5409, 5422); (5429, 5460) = 0.5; 11.9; 11.2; 11.6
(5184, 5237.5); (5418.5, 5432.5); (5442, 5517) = 0.8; 12.2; 11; 11.5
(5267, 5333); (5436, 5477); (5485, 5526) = -2.7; 11.9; 12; 11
